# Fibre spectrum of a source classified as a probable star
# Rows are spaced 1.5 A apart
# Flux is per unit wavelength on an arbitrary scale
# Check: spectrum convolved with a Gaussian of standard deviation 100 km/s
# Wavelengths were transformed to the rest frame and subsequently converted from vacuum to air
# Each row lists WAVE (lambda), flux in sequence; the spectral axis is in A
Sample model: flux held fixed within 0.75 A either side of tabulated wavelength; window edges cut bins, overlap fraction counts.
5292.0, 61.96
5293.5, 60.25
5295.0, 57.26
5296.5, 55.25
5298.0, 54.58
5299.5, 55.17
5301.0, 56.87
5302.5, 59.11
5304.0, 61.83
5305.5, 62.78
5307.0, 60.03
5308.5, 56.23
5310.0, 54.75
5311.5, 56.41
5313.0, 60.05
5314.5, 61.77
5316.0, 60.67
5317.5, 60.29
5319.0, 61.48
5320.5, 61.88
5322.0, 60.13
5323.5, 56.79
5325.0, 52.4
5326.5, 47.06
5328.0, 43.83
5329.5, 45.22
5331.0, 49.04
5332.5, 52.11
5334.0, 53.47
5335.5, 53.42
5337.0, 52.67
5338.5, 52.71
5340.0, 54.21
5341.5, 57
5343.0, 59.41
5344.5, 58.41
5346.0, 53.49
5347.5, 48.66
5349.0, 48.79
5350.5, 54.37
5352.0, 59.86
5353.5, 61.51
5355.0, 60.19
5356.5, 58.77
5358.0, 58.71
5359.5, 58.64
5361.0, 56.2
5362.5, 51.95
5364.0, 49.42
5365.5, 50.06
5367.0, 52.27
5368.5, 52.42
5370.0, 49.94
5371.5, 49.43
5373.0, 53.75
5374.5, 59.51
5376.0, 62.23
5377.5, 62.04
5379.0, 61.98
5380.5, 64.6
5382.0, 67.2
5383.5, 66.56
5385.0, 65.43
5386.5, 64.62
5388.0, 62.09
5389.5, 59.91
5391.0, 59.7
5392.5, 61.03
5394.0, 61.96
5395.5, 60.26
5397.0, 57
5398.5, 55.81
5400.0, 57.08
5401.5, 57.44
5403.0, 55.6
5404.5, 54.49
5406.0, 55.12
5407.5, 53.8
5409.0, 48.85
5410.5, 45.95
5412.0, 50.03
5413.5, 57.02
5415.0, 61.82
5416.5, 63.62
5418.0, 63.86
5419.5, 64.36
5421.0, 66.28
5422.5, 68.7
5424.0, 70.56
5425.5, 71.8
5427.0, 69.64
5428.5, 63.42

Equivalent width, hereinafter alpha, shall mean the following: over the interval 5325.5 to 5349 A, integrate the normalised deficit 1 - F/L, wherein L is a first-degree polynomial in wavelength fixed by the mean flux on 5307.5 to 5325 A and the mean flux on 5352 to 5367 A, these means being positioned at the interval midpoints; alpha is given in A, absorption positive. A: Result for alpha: 2.3 A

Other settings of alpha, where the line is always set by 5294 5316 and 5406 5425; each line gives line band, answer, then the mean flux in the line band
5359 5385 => 0.8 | 57.2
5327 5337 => 1.5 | 49.7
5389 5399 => 0.0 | 59.5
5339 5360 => 0.8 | 56.5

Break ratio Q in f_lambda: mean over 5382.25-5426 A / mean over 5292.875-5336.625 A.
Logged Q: 1.1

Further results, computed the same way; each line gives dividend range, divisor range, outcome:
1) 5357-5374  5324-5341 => 1.05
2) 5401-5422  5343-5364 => 1.02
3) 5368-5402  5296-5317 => 1.02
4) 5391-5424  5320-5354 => 1.09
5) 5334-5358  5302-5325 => 0.94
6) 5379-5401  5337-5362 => 1.10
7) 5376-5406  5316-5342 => 1.13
